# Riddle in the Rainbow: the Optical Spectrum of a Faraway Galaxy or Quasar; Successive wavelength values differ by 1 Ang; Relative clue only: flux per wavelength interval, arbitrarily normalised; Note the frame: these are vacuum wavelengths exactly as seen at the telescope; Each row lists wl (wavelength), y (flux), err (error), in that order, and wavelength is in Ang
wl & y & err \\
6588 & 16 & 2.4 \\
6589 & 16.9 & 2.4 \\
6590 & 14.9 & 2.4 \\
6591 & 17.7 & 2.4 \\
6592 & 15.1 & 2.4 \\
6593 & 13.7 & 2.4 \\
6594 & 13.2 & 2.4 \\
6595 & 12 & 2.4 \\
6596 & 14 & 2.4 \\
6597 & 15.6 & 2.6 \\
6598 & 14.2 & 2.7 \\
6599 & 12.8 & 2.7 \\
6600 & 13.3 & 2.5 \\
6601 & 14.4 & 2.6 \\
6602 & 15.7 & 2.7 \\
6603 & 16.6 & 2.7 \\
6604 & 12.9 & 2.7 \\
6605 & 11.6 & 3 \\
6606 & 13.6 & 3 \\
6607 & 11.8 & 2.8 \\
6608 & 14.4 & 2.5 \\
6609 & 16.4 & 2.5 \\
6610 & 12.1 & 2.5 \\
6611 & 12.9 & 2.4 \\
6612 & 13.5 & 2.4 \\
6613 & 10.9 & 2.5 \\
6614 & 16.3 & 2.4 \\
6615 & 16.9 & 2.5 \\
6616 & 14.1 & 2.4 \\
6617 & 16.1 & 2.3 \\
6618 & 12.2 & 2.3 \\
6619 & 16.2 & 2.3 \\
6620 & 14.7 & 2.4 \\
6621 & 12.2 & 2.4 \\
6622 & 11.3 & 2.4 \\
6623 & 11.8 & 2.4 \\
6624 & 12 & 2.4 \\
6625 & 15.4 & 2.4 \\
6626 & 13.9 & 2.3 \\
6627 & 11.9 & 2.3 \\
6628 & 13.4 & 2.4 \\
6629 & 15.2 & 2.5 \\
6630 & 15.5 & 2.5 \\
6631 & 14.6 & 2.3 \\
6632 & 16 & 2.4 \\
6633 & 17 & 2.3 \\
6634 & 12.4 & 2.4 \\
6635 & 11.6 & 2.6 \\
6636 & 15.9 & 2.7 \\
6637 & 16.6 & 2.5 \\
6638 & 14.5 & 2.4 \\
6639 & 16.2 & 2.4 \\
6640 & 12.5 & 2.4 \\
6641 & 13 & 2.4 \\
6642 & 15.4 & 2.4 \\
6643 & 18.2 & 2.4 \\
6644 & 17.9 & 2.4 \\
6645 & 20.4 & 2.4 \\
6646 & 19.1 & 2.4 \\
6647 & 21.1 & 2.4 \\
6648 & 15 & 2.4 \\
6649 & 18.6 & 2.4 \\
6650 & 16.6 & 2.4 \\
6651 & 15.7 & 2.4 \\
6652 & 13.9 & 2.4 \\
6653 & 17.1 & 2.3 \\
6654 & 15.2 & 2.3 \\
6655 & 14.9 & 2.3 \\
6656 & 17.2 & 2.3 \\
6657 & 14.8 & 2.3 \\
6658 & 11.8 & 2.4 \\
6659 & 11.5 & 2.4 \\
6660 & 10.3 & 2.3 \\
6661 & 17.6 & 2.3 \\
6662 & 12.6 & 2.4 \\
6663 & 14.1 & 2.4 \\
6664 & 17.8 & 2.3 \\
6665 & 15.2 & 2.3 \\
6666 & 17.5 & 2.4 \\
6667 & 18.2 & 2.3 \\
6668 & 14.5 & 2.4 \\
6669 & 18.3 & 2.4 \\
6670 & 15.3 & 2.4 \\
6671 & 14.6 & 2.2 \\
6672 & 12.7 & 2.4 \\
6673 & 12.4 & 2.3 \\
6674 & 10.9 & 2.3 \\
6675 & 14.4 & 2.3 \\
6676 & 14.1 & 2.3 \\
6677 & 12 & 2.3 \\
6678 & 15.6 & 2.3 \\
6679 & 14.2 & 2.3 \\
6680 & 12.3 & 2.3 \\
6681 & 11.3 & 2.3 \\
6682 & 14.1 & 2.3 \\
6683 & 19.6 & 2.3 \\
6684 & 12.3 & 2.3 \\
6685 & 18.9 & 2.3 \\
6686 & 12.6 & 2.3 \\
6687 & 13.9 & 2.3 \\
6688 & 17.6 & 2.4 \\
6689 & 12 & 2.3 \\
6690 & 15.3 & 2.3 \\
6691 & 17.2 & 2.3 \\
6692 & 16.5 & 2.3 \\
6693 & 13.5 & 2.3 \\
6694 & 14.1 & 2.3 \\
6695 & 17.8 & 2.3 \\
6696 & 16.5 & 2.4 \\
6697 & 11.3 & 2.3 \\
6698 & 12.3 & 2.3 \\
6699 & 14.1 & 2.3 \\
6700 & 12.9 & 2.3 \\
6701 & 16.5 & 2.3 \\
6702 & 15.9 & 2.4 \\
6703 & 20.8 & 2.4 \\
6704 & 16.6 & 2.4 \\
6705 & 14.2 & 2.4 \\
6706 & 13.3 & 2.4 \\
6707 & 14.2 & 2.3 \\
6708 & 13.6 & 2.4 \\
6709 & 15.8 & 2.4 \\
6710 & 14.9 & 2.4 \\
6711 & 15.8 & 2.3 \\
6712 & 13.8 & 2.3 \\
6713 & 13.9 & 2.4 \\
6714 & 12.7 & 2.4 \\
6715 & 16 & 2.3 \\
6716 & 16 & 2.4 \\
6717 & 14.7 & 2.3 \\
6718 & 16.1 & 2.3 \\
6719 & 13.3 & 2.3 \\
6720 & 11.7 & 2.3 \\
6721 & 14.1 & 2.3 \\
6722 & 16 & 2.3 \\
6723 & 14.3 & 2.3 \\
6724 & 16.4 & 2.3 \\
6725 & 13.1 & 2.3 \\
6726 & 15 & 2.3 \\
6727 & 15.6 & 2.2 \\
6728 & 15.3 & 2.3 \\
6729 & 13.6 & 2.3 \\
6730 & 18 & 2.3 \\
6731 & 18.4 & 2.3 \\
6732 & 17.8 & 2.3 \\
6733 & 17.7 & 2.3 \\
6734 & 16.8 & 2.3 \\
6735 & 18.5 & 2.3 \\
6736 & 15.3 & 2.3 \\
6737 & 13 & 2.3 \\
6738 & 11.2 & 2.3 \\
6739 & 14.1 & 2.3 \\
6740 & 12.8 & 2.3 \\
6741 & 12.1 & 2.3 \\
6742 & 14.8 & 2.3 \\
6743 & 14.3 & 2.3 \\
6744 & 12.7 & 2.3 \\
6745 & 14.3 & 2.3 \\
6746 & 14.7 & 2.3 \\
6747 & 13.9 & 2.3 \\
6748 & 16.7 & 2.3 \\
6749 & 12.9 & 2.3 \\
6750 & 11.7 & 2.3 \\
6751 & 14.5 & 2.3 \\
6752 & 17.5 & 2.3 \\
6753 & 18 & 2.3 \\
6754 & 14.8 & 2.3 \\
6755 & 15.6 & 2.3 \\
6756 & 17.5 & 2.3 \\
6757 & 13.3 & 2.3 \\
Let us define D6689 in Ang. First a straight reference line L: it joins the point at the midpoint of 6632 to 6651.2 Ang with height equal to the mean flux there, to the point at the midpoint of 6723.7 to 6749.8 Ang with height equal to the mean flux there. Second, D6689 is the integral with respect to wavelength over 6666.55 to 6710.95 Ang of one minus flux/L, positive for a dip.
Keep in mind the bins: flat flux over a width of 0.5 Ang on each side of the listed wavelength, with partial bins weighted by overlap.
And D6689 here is 2.28 Ang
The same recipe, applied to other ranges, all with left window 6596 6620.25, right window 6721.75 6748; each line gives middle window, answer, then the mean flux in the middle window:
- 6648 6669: -1.2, 15.3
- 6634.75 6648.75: -2.0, 16.4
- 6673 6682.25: 0.9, 13.1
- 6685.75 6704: -0.5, 15.1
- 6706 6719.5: 0.2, 14.6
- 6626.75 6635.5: 0.0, 14.2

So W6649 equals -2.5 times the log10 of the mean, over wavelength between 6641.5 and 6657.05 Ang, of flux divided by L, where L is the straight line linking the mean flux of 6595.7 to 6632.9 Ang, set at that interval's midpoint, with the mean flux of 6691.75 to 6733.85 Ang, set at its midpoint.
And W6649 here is -0.18 mag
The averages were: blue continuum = 14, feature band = 17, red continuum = 15.1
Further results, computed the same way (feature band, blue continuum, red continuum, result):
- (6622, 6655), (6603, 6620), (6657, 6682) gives -0.096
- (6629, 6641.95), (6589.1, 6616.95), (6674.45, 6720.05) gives -0.025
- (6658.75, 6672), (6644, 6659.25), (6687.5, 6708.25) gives 0.054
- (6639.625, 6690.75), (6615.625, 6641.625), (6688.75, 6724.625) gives -0.053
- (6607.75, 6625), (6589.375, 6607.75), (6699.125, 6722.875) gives 0.032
